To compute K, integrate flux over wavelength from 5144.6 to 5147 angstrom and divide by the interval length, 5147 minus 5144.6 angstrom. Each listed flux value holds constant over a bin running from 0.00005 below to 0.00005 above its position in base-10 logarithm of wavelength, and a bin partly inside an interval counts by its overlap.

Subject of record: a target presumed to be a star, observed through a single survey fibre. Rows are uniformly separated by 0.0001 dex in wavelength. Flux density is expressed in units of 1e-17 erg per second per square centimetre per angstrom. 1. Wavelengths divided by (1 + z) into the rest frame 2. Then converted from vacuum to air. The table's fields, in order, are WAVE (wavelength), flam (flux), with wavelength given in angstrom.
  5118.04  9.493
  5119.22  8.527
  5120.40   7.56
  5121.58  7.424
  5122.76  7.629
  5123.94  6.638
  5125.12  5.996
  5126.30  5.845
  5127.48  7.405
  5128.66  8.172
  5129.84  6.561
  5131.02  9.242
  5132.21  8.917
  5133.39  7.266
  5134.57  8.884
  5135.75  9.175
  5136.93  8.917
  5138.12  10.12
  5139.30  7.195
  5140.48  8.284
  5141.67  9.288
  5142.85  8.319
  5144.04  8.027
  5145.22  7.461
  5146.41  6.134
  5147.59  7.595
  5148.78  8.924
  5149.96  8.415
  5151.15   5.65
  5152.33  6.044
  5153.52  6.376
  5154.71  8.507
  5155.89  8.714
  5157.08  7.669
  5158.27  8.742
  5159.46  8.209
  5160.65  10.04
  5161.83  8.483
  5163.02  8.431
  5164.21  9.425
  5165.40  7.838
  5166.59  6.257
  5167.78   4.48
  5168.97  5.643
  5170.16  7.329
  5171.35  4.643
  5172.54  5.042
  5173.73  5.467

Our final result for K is 6.82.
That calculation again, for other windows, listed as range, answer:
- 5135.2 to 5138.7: 9.39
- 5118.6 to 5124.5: 7.56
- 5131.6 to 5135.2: 8.36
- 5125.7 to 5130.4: 7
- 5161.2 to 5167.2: 8.1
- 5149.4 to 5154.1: 6.61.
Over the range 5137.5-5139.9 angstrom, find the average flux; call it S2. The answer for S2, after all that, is 8.66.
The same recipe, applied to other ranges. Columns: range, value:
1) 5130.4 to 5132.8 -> 9.02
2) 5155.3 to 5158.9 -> 8.36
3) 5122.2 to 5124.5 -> 7.13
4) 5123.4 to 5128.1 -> 6.48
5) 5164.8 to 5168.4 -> 6.19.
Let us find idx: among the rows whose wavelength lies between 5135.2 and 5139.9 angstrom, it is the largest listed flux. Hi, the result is 10.12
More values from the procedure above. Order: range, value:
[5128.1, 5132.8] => 9.242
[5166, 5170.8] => 7.329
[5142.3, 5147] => 8.319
